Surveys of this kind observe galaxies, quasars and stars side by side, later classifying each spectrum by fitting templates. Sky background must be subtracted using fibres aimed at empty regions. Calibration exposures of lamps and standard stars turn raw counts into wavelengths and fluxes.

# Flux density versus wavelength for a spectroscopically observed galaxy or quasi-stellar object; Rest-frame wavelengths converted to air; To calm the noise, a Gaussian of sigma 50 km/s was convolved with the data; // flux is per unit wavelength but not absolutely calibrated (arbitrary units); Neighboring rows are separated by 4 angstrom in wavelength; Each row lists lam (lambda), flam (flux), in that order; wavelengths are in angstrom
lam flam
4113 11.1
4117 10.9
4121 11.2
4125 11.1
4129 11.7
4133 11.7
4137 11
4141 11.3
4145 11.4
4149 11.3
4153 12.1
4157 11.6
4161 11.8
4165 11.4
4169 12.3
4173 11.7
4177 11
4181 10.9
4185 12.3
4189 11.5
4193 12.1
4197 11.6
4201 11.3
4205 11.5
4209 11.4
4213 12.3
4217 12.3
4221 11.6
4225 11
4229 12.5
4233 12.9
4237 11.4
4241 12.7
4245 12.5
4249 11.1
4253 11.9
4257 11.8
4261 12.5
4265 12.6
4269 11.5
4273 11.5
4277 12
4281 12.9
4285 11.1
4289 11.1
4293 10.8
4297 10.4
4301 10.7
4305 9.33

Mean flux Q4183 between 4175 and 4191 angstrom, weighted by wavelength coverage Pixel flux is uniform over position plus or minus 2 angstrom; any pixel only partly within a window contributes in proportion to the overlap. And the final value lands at 11.4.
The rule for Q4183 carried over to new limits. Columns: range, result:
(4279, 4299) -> 11.3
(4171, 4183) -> 11.2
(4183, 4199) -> 11.9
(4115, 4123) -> 11.1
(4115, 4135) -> 11.3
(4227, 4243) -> 12.4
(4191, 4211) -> 11.6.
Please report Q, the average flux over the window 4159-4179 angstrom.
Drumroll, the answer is 11.6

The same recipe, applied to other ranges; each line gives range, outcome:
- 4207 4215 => 11.9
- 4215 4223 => 11.9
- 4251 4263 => 12.1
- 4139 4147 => 11.4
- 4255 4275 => 12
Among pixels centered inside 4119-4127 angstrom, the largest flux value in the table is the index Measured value 11.2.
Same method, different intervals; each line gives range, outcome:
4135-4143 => 11.3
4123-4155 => 12.1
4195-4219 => 12.3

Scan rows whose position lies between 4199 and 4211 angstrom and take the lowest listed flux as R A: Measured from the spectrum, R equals 11.3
